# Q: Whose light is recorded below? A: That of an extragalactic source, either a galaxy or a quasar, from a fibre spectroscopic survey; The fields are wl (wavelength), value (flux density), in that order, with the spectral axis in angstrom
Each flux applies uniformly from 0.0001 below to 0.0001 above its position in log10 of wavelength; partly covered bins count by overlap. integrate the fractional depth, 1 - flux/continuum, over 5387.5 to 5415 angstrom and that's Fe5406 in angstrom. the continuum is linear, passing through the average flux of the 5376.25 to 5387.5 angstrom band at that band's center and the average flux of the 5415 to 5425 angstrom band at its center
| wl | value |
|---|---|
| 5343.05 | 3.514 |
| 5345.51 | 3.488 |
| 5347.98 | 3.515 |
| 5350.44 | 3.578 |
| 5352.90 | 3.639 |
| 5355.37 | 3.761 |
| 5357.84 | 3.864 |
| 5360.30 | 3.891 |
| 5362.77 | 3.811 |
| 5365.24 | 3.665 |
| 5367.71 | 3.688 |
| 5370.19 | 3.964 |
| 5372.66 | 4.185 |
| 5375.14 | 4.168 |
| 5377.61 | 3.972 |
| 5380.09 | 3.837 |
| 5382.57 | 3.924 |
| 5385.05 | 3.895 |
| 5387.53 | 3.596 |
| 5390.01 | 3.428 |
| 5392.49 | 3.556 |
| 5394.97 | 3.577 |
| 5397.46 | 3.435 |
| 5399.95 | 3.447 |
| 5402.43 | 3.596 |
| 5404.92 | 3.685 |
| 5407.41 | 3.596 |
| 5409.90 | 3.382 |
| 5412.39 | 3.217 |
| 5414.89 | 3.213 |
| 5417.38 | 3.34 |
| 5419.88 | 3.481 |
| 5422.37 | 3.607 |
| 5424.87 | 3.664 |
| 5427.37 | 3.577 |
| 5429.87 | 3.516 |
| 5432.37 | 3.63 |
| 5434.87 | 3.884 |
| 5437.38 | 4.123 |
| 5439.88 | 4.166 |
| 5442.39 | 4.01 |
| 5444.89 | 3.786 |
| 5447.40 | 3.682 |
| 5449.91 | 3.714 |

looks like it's 1.41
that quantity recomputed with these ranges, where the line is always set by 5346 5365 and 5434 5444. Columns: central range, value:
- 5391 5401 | 1.0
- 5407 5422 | 2.2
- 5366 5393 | -0.3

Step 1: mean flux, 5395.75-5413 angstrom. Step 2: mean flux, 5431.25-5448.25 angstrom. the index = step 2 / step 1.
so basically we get 1.1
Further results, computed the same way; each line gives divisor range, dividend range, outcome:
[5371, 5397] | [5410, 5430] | 0.91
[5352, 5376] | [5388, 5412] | 0.91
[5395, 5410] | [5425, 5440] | 1.07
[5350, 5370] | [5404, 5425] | 0.92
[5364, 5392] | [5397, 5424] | 0.90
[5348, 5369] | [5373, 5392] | 1.03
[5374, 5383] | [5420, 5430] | 0.90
